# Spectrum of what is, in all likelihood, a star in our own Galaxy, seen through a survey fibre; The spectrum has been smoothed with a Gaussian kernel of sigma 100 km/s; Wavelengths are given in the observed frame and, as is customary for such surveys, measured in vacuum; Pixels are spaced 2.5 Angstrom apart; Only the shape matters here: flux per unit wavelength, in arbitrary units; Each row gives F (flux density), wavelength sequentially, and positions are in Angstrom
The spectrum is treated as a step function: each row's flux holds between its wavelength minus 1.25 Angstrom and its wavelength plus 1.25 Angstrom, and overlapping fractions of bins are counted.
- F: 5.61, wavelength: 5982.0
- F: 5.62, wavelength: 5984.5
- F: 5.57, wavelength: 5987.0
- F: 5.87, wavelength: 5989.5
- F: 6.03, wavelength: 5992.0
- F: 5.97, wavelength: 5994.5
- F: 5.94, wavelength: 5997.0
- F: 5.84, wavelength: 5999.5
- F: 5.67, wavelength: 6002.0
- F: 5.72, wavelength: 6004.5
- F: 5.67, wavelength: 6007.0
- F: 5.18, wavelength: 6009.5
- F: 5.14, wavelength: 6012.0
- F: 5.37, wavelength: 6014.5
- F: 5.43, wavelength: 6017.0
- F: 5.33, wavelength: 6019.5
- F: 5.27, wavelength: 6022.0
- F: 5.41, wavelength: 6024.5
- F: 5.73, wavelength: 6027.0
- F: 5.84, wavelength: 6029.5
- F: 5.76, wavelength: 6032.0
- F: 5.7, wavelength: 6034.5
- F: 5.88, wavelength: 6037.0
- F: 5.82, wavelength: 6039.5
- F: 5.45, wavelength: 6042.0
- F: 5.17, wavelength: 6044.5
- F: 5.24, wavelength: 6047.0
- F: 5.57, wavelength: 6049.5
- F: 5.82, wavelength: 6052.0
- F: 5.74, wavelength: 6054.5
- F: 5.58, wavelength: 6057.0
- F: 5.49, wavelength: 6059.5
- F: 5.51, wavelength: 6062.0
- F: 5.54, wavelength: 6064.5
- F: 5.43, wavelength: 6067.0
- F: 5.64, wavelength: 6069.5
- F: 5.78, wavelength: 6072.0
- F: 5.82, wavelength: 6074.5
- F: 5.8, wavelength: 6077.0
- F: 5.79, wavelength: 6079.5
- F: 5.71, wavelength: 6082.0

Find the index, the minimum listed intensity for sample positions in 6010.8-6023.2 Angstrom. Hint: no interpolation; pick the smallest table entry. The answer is 5.14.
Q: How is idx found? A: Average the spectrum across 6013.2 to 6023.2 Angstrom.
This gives 5.35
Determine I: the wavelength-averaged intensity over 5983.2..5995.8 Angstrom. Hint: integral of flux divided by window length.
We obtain 5.81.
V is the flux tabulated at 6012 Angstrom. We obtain 5.14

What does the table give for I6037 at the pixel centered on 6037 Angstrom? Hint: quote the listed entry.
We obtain 5.88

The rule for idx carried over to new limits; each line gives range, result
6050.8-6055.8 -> 5.78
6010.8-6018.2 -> 5.31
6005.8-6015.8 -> 5.34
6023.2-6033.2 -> 5.68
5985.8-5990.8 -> 5.72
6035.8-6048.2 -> 5.51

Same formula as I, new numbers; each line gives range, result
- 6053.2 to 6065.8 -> 5.57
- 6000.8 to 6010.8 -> 5.56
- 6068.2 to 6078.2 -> 5.76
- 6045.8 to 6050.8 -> 5.41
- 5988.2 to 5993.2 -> 5.95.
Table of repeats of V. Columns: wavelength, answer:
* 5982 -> 5.61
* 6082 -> 5.71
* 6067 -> 5.43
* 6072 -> 5.78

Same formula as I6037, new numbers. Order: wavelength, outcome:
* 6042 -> 5.45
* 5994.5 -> 5.97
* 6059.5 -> 5.49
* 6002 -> 5.67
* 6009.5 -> 5.18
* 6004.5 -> 5.72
